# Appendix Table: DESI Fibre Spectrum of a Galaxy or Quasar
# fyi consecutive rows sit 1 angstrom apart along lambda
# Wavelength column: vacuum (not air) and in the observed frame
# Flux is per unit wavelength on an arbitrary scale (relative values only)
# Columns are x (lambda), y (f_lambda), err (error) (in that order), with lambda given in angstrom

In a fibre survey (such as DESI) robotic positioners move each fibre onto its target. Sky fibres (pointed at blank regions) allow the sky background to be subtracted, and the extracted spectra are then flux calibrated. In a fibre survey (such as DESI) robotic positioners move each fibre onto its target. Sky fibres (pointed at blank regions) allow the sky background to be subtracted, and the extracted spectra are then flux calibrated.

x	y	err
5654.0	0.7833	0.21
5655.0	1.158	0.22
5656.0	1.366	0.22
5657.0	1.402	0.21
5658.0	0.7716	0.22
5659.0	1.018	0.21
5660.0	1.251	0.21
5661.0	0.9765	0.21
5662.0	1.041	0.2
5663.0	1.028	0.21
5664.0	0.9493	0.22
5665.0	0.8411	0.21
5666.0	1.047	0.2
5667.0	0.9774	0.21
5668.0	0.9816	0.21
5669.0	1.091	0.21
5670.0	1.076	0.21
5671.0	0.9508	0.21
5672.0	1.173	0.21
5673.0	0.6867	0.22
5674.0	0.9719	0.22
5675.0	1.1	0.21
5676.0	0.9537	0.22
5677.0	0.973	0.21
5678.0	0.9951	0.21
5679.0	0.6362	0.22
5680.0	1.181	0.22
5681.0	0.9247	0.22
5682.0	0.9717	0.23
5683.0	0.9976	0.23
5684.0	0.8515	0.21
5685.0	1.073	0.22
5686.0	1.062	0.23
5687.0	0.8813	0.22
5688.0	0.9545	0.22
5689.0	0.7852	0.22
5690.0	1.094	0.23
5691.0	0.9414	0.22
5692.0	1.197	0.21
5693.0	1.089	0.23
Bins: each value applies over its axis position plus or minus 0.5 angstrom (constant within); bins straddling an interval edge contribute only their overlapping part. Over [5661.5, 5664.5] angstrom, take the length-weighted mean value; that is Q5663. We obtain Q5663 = 1.01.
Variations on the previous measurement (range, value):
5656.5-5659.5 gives 1.06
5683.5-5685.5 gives 0.962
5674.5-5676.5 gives 1.03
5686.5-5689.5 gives 0.874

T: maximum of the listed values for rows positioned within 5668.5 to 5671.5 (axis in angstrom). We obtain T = 1.091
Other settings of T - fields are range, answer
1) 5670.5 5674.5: 1.173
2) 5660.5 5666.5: 1.047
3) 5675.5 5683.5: 1.181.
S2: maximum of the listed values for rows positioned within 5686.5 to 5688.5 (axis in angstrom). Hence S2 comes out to 0.9545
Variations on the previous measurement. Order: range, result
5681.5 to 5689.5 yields 1.073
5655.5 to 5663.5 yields 1.402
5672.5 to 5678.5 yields 1.1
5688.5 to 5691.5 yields 1.094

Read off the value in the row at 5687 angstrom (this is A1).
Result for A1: 0.8813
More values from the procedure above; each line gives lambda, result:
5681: 0.9247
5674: 0.9719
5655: 1.158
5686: 1.062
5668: 0.9816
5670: 1.076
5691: 0.9414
